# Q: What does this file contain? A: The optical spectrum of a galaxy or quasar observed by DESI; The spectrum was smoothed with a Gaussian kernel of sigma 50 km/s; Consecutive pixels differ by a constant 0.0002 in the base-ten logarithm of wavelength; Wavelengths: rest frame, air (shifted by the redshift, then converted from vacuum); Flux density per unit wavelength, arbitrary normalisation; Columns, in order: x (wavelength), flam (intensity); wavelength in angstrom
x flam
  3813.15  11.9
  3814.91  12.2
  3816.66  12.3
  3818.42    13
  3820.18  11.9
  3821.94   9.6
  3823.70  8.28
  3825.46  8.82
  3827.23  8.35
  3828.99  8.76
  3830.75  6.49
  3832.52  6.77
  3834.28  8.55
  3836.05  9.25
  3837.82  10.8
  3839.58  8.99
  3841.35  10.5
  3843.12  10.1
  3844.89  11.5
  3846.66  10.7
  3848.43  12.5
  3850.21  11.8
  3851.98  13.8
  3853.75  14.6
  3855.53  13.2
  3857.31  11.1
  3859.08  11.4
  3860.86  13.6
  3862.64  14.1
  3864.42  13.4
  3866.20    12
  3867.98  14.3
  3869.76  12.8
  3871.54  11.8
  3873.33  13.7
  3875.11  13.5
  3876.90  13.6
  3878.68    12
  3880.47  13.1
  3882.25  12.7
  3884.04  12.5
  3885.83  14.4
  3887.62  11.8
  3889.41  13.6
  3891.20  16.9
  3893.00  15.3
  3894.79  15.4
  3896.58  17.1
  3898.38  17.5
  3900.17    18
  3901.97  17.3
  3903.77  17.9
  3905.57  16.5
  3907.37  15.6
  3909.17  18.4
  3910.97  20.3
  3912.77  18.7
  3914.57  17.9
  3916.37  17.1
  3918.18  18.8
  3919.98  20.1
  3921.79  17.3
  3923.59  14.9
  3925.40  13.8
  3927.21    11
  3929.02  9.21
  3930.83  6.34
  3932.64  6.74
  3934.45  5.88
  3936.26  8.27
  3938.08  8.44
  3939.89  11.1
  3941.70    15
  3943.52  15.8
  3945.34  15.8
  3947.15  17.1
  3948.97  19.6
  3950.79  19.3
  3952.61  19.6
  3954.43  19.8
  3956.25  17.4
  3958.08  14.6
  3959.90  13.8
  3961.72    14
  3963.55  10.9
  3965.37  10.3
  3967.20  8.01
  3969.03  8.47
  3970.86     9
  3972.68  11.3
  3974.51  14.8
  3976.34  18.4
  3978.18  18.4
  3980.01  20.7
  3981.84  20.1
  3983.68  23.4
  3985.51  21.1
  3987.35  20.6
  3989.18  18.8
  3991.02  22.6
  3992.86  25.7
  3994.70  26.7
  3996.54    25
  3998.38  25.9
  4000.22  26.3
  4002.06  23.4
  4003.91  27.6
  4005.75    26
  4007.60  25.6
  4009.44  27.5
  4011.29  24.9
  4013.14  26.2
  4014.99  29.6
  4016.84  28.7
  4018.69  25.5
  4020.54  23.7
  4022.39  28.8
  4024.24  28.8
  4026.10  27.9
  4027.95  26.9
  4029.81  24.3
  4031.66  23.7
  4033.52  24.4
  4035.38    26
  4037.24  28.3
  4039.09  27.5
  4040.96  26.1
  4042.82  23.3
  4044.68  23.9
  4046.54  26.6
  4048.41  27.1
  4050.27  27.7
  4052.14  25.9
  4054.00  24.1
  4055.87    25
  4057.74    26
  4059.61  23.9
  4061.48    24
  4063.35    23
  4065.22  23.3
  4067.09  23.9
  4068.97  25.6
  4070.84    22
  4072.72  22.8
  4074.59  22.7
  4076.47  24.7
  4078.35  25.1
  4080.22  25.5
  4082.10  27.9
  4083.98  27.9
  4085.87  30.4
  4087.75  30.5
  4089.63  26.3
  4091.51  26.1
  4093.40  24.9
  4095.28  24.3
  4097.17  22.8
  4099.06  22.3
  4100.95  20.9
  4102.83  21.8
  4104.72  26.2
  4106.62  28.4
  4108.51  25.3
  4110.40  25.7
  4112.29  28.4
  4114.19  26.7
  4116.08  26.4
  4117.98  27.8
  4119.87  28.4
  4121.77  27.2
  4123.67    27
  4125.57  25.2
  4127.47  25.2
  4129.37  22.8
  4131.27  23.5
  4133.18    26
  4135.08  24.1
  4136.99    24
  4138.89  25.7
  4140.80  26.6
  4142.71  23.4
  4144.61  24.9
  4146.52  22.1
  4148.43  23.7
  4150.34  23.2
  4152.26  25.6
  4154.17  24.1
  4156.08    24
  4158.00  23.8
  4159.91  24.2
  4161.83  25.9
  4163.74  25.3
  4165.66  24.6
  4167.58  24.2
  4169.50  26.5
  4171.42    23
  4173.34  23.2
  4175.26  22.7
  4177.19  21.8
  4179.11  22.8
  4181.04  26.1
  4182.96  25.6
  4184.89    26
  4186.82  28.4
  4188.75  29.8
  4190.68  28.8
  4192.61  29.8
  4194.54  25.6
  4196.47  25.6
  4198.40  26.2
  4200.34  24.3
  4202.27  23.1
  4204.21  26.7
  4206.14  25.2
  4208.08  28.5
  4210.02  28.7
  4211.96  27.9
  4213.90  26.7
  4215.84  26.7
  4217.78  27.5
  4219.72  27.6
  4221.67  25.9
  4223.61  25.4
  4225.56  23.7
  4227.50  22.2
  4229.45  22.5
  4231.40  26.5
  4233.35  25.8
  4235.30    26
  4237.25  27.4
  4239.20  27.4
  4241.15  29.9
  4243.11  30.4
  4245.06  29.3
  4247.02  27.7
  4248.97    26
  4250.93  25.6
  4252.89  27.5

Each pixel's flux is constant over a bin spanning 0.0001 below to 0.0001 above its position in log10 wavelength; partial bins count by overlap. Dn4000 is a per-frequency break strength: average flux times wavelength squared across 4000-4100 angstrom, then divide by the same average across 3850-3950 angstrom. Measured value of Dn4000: 1.95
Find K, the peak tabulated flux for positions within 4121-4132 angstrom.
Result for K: 27.2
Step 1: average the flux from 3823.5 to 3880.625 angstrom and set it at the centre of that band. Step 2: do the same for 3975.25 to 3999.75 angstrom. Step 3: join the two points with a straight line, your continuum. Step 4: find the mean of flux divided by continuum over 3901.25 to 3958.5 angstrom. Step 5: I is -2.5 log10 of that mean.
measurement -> 0.15 mag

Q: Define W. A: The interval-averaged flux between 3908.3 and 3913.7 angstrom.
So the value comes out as 19.1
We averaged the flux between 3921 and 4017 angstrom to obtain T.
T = 17.7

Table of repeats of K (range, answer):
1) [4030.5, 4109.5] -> 30.5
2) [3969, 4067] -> 29.6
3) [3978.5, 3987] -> 23.4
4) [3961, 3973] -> 14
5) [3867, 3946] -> 20.3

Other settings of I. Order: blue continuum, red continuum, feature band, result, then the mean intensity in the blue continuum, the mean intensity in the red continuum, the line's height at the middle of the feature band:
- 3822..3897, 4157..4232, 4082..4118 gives -0.192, 11.9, 25.6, 21.8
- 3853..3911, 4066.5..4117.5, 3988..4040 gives -0.211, 14.4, 25.4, 21.3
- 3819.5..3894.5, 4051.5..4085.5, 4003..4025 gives -0.249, 11.8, 24.7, 21.4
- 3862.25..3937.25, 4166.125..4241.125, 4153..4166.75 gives -0.016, 14.3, 25.9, 24.2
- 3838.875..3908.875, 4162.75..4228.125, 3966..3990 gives 0.086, 13.7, 25.8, 17.6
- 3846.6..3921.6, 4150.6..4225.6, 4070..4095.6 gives -0.178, 14.9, 25.7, 21.9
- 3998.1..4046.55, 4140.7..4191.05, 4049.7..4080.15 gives 0.061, 26.2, 24.8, 25.8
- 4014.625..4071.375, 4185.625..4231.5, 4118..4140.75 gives 0.021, 25.6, 26.4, 26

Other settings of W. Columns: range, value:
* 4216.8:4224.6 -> 26.6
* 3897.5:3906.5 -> 17.4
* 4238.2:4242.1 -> 28.7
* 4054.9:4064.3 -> 24.4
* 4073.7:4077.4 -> 23.7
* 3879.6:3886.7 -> 13.2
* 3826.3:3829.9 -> 8.54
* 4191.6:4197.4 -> 27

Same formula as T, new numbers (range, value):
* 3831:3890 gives 12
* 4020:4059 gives 26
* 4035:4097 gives 25.5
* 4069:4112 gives 25.3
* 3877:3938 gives 14.5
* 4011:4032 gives 26.7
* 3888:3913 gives 16.9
